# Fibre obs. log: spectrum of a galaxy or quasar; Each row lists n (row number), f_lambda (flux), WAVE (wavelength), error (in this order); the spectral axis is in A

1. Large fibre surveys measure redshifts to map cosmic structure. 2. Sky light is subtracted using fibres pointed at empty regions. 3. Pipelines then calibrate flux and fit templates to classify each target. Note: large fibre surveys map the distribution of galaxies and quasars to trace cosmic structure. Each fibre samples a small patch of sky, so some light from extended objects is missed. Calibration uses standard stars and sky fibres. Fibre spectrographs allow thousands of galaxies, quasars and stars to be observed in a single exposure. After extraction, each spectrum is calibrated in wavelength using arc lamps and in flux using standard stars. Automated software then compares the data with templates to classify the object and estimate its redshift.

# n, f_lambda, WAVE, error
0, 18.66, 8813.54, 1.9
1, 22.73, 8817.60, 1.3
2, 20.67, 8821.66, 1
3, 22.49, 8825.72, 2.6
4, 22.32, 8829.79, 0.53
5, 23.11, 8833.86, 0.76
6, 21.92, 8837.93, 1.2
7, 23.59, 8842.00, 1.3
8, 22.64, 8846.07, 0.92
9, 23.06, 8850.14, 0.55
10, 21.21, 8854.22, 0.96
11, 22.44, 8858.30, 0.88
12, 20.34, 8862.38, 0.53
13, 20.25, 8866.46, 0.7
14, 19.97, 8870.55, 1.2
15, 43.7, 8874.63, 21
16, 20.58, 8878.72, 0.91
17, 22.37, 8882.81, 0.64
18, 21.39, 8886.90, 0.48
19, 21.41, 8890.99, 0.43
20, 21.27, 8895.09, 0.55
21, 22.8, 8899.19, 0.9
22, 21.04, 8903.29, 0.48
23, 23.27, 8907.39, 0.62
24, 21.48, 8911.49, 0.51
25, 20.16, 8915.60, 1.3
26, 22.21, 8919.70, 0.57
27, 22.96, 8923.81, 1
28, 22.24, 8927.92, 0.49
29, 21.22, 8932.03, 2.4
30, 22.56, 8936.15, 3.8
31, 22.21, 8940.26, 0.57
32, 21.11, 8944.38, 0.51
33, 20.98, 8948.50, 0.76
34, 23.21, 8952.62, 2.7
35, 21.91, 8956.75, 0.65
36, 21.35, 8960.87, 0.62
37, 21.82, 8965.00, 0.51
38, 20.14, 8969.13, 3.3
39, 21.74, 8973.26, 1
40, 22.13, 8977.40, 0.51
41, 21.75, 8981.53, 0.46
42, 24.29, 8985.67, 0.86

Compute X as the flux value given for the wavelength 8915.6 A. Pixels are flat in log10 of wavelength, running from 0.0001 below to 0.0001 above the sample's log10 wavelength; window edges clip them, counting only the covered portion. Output 20.16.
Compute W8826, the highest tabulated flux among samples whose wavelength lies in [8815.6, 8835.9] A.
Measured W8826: 23.11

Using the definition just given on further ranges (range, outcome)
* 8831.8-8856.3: 23.59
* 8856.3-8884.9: 43.7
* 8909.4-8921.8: 22.21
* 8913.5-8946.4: 22.96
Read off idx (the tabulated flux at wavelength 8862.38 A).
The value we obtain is 20.34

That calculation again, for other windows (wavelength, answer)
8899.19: 22.8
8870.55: 19.97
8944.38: 21.11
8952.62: 23.21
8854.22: 21.21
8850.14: 23.06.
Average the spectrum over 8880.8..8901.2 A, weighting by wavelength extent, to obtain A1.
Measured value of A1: 21.8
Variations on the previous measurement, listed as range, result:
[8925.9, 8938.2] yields 22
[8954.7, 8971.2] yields 21.3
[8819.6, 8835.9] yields 22.1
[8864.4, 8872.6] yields 20.2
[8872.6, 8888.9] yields 27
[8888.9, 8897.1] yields 21.3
